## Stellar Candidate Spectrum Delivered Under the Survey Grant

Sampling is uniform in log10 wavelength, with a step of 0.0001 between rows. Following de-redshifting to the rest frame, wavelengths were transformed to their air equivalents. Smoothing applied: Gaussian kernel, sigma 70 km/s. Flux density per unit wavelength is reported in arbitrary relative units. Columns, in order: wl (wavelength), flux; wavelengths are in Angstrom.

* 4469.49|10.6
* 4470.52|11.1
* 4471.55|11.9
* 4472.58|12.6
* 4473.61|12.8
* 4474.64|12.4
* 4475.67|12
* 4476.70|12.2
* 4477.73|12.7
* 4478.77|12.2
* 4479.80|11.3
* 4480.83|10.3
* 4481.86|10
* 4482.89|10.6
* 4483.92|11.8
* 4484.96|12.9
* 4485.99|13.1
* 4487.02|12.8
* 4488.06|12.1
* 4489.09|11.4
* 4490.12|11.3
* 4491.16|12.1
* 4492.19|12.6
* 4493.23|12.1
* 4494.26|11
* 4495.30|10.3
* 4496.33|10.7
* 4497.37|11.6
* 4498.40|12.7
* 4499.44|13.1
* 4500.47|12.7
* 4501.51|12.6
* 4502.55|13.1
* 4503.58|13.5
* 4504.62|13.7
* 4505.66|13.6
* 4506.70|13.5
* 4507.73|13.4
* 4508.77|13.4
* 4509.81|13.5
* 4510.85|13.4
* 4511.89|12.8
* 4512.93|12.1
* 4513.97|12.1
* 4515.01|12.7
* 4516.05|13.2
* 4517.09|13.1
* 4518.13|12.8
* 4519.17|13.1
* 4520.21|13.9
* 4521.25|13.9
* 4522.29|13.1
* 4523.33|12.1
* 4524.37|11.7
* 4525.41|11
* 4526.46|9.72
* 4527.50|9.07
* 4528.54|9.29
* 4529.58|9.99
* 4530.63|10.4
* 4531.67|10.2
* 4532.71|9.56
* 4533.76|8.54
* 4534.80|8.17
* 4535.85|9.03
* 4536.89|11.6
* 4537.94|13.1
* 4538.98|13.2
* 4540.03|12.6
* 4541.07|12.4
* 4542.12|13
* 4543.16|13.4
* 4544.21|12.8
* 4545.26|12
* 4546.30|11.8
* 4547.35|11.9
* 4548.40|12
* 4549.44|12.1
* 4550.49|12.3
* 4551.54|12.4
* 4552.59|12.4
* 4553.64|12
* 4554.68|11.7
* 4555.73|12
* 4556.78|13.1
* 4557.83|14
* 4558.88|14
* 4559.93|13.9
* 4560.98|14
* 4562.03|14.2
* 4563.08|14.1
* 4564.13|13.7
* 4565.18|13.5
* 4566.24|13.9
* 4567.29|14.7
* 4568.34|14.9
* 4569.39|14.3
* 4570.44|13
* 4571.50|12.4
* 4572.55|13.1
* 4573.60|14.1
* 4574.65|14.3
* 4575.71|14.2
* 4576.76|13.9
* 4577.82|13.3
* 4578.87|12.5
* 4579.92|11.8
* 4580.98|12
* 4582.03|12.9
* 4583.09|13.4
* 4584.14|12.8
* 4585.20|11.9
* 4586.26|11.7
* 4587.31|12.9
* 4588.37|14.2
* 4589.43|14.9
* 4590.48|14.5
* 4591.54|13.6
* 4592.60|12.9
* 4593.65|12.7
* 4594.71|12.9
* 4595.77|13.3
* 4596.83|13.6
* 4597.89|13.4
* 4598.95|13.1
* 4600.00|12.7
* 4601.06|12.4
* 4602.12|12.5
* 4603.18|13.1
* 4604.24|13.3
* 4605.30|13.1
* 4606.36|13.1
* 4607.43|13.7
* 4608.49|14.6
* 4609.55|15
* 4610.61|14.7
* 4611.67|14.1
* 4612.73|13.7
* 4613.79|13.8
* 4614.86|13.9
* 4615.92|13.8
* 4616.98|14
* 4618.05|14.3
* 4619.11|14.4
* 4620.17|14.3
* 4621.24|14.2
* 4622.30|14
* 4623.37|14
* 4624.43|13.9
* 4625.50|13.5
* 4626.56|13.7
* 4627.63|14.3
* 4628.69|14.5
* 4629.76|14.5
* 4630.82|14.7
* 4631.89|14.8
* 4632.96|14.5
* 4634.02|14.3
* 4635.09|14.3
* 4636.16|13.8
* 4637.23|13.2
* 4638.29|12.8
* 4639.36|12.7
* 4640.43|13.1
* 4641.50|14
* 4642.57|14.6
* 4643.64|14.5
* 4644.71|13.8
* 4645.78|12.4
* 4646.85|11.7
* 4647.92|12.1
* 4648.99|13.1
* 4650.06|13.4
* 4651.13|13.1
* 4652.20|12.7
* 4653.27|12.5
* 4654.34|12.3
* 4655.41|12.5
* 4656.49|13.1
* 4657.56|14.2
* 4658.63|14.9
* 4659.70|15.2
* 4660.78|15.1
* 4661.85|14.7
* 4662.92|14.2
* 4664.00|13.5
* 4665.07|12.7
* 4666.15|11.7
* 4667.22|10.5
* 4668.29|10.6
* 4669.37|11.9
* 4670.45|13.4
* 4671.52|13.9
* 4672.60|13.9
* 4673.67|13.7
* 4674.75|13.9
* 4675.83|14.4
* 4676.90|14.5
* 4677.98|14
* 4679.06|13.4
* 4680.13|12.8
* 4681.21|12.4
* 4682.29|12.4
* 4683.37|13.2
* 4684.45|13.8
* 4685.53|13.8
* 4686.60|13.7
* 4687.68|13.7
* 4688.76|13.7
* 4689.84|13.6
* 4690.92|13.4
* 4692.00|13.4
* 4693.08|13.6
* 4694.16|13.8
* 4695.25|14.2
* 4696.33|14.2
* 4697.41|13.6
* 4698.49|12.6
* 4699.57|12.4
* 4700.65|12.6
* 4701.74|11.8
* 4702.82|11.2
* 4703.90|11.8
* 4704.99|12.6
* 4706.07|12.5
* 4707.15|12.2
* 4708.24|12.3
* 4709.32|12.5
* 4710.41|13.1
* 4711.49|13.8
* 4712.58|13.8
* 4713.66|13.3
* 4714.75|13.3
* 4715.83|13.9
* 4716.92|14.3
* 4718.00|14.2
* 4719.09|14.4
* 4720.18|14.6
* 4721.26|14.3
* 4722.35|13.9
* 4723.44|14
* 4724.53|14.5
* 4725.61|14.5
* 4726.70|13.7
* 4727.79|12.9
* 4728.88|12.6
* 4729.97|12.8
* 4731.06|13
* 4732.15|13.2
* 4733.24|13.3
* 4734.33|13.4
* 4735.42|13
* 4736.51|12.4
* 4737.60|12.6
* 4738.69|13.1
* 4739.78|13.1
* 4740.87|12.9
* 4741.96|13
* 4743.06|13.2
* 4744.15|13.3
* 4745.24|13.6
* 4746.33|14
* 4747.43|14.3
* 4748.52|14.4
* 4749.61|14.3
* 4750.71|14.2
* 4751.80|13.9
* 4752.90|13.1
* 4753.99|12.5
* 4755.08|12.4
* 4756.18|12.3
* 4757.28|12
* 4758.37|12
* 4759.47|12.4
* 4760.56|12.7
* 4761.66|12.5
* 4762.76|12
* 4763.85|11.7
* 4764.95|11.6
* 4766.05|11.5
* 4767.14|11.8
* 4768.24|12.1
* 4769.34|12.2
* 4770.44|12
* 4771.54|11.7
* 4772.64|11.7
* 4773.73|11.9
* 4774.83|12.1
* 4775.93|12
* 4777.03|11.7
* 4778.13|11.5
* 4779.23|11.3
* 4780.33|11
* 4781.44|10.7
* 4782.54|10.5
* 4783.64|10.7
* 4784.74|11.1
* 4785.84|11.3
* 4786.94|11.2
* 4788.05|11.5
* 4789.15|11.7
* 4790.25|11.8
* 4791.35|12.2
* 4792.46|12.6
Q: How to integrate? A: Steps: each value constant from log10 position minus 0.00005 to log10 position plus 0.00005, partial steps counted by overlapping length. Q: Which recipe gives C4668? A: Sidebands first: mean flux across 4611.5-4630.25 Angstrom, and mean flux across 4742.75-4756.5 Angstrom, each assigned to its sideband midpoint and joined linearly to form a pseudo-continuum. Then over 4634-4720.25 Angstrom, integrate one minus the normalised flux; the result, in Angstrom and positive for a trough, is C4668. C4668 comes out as 3.4 Angstrom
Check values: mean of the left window 14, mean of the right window 13.5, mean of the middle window 13.3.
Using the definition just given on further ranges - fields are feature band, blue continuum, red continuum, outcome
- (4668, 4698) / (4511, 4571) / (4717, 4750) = -0.6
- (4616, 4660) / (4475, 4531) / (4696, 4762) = -3.2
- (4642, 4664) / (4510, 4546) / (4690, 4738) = -1.3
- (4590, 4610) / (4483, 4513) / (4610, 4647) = 0.4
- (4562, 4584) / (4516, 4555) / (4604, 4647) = -1.6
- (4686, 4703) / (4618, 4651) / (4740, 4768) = 0.1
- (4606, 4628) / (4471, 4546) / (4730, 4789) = -3.4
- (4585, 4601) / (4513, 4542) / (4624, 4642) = -0.3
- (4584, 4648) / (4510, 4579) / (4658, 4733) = -3.7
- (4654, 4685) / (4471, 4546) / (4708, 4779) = -1.6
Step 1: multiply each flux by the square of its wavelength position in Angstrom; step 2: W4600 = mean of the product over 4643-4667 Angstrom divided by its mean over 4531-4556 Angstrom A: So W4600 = 1.20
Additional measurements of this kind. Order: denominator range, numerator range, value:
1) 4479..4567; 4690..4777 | 1.16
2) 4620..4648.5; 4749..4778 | 0.94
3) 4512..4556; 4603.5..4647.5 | 1.23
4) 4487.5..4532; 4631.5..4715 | 1.17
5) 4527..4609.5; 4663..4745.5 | 1.10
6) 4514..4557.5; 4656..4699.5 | 1.22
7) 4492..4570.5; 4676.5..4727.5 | 1.16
